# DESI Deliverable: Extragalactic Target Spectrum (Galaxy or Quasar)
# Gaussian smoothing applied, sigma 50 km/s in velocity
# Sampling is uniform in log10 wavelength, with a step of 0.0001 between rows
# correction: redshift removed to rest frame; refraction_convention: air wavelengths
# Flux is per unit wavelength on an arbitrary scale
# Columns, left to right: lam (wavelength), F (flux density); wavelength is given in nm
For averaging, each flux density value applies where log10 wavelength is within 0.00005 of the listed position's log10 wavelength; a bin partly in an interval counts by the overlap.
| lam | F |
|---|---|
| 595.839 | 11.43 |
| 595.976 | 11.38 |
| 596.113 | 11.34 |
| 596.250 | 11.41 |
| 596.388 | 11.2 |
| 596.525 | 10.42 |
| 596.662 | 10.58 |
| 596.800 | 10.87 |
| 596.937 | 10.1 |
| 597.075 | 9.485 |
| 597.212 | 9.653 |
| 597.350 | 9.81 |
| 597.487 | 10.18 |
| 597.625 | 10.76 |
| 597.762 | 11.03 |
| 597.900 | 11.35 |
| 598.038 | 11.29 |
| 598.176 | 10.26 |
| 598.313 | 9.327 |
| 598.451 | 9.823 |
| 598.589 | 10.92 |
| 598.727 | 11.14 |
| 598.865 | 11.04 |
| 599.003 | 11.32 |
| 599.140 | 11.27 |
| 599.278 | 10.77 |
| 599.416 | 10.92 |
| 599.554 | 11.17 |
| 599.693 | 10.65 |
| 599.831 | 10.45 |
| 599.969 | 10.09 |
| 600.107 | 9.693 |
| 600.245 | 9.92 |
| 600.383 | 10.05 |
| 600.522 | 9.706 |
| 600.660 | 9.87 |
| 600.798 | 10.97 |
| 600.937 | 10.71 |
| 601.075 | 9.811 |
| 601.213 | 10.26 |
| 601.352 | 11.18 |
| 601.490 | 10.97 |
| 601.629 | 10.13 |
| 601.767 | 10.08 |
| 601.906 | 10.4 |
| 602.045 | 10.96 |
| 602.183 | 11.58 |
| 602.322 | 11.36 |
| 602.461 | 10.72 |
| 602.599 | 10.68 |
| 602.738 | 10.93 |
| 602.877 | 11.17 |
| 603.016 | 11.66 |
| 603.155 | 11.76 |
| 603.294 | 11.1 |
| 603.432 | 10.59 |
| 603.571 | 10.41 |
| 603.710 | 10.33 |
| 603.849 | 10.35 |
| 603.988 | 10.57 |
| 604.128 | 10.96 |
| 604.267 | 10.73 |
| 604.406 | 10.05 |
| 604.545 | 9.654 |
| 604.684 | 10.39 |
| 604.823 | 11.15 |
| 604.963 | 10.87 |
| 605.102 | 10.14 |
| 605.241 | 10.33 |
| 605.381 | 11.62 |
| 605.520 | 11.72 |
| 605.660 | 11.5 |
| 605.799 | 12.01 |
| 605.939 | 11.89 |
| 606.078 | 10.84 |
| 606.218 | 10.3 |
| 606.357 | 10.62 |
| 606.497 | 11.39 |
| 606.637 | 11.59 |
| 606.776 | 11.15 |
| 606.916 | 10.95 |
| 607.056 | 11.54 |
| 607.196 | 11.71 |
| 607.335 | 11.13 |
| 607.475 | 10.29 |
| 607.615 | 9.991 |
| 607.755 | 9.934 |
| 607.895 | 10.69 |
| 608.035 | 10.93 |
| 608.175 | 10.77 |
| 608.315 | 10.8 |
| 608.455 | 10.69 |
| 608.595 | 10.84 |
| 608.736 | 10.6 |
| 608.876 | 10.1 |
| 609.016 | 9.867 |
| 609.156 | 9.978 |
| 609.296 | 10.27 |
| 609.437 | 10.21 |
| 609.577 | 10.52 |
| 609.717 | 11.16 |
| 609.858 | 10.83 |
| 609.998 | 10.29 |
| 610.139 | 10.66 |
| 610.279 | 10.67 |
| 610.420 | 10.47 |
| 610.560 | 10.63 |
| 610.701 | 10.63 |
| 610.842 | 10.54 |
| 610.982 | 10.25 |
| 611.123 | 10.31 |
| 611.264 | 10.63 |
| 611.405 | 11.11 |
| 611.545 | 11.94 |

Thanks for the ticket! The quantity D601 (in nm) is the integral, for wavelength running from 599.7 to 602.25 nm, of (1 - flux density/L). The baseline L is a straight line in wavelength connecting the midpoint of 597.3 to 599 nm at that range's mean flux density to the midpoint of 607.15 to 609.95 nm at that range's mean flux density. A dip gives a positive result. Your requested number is 0.05 nm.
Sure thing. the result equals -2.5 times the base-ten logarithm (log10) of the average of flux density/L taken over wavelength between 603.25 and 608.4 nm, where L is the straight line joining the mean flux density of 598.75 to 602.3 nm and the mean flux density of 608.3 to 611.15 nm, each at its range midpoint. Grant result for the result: -0.032 mag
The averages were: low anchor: 10.6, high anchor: 10.5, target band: 10.8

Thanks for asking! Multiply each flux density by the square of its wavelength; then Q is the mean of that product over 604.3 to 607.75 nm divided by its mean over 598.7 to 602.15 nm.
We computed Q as 1.06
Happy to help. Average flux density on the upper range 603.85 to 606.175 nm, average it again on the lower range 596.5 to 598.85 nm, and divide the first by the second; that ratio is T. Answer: 1.04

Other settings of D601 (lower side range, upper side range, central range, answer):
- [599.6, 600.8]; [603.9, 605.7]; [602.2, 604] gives -0.07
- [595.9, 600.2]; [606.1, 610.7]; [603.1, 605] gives 0.01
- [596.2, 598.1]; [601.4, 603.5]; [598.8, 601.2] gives 0.06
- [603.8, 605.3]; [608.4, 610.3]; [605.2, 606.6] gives -0.10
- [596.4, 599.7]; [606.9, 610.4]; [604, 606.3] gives -0.06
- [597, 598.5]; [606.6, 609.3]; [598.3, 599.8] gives -0.07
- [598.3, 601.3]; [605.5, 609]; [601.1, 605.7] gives -0.04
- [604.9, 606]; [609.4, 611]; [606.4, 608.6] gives 0.01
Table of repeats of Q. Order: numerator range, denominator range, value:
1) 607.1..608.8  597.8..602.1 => 1.04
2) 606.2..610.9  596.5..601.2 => 1.05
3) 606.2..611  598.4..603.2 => 1.02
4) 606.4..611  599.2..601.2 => 1.06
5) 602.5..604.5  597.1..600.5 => 1.04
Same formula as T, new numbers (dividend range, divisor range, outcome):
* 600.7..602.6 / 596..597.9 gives 1.01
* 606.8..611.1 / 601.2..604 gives 0.98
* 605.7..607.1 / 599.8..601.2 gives 1.11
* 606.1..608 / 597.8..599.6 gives 1.00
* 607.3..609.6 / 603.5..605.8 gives 0.97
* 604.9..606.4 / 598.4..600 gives 1.02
